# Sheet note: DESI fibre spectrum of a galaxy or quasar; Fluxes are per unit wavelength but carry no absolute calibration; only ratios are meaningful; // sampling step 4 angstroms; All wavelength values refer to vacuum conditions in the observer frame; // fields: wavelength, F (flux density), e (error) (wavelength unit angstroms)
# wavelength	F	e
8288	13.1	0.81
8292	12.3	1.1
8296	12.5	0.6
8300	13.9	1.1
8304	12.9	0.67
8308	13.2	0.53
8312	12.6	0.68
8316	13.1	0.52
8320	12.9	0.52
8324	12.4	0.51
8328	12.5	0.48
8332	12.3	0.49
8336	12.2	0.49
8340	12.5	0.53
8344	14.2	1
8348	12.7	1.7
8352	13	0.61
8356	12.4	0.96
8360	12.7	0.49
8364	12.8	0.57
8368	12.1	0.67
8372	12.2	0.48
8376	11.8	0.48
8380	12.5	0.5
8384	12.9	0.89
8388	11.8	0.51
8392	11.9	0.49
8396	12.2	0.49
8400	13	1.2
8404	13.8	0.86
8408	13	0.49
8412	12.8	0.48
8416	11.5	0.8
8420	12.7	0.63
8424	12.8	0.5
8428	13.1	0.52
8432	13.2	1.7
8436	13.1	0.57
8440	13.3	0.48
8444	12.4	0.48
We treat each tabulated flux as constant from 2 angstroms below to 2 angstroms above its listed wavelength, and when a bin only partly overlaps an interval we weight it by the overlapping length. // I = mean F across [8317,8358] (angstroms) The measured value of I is 12.7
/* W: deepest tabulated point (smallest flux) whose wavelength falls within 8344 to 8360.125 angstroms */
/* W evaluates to 12.4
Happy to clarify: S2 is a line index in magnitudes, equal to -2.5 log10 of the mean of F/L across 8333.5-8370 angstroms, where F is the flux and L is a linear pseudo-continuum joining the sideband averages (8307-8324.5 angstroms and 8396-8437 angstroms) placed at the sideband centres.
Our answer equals 0.01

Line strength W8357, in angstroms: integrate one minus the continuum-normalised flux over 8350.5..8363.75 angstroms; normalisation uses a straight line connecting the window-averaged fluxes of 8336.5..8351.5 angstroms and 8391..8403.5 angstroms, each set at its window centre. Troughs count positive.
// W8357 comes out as 0.22 angstroms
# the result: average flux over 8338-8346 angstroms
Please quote 13.3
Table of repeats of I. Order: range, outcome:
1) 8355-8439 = 12.6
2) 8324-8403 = 12.5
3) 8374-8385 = 12.4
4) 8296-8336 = 12.8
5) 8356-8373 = 12.5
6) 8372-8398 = 12.2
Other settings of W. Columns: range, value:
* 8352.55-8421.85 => 11.5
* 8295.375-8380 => 11.8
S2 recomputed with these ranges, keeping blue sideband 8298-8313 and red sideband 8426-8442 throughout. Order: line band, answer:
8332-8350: 0.029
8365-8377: 0.091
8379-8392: 0.074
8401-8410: -0.015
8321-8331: 0.060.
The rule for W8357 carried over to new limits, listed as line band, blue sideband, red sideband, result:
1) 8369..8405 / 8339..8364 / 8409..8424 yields 0.7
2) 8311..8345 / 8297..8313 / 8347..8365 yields 0.6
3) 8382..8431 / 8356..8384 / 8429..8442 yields 0.8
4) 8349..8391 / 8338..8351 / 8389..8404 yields 1.4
